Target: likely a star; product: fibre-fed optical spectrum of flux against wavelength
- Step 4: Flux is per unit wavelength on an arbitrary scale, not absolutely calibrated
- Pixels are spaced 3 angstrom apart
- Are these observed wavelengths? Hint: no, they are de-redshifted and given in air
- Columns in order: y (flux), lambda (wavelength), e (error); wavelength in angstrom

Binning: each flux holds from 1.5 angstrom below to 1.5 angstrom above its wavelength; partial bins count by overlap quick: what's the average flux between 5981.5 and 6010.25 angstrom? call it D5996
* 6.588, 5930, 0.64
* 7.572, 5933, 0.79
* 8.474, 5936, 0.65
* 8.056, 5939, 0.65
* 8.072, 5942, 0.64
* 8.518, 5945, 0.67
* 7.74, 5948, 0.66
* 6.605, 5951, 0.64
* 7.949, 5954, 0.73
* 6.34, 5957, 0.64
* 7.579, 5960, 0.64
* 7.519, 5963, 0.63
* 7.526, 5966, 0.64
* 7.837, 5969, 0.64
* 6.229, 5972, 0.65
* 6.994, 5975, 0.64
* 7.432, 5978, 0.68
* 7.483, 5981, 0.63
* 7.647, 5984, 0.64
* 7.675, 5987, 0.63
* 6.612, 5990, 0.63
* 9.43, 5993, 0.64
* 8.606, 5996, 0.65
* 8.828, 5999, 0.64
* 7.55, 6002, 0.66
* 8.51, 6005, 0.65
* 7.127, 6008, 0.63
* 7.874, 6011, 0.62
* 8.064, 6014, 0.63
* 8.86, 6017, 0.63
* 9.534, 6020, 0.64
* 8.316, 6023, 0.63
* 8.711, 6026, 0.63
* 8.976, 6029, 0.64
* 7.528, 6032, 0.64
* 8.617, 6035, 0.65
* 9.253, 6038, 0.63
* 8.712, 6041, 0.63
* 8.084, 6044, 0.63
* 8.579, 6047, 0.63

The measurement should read 7.98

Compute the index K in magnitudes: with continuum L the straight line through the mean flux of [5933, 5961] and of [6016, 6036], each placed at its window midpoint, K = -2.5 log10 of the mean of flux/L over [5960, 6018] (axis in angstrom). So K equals 0.06 mag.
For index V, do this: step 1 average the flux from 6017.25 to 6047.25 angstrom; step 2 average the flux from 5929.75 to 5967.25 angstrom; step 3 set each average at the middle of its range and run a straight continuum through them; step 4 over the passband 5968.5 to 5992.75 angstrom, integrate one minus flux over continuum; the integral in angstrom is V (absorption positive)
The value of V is 2.1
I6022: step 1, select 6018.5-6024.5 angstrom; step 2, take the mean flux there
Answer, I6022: 8.93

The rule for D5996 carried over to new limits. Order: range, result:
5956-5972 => 7.29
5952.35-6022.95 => 7.8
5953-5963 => 7.29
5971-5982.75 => 7.08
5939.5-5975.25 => 7.44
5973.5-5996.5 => 7.7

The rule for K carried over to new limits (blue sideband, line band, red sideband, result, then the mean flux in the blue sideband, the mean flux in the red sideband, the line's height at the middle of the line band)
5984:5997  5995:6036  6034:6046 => 0.00 mag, 8.01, 8.66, 8.34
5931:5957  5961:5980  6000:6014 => 0.08 mag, 7.76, 7.84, 7.79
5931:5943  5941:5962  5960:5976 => 0.02 mag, 7.98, 7.26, 7.64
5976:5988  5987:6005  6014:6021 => -0.01 mag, 7.53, 8.93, 8.08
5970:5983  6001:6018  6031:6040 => -0.01 mag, 7.09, 8.53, 7.9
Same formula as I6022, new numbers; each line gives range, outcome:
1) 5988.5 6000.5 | 8.37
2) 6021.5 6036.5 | 8.43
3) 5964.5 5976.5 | 7.15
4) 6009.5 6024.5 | 8.53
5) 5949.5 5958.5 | 6.96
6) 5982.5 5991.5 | 7.31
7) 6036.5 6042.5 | 8.98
